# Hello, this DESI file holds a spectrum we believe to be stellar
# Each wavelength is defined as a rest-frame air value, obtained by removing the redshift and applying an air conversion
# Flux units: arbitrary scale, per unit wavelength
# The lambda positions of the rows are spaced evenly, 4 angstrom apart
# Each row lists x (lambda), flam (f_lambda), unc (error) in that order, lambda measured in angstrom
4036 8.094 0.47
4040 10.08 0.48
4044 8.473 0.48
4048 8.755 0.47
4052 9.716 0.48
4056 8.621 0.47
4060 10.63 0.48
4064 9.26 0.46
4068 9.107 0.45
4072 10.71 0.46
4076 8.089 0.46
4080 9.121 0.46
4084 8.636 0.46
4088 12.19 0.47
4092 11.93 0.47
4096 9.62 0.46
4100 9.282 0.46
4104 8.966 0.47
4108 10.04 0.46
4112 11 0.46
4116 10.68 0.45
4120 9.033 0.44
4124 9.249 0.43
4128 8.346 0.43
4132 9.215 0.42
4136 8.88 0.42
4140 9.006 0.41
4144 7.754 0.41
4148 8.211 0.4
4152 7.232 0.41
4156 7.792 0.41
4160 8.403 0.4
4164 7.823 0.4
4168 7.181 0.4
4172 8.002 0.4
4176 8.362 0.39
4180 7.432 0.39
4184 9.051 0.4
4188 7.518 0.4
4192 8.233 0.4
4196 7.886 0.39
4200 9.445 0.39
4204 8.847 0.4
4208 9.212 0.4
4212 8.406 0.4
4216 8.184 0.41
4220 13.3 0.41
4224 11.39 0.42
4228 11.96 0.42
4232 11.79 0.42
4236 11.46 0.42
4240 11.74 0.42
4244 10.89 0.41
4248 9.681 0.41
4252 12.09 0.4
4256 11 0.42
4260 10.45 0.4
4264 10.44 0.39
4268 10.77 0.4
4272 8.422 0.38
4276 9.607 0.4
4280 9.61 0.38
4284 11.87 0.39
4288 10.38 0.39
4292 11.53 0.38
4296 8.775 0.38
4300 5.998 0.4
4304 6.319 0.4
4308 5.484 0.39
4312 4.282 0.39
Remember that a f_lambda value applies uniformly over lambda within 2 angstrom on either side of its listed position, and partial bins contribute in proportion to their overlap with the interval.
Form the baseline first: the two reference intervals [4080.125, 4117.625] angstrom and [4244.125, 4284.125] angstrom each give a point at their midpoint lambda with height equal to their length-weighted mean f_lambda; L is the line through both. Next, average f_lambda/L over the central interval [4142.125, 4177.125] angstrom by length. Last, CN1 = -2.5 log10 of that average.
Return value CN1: 0.29 mag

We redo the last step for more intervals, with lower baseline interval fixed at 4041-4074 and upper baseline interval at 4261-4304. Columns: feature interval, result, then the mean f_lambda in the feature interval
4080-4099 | -0.10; 10.4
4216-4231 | -0.22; 11.7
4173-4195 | 0.18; 8.1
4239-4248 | -0.14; 10.9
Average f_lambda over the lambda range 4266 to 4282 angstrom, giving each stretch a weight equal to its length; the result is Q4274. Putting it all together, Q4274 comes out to 9.6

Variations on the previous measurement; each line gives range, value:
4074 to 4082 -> 8.61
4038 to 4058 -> 9.13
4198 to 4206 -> 9.15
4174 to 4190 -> 8.09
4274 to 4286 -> 10.4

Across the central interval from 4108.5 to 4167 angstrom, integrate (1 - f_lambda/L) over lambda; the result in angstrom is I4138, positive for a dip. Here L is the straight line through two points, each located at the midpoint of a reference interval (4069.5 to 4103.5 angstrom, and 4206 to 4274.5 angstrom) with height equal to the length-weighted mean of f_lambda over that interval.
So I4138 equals 7.9 angstrom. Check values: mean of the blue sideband 9.89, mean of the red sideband 10.7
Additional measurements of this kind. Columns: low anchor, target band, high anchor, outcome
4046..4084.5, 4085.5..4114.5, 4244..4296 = -2.83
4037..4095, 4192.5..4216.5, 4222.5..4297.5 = 4.04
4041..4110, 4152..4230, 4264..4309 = 4.26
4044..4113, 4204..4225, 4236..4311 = -0.48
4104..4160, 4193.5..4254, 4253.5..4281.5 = -4.18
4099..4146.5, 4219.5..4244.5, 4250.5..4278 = -4.05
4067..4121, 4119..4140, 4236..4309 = 2.02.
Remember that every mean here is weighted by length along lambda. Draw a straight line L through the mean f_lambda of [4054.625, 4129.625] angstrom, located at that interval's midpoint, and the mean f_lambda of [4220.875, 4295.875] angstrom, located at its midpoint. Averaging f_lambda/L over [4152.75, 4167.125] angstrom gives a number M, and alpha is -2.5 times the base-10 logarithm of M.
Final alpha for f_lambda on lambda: 0.28 mag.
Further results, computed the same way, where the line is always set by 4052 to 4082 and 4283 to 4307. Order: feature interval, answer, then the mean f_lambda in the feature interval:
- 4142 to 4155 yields 0.19 mag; 7.74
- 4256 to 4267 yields -0.18 mag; 10.6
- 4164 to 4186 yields 0.15 mag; 7.99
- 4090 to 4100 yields -0.13 mag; 10.5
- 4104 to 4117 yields -0.11 mag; 10.3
